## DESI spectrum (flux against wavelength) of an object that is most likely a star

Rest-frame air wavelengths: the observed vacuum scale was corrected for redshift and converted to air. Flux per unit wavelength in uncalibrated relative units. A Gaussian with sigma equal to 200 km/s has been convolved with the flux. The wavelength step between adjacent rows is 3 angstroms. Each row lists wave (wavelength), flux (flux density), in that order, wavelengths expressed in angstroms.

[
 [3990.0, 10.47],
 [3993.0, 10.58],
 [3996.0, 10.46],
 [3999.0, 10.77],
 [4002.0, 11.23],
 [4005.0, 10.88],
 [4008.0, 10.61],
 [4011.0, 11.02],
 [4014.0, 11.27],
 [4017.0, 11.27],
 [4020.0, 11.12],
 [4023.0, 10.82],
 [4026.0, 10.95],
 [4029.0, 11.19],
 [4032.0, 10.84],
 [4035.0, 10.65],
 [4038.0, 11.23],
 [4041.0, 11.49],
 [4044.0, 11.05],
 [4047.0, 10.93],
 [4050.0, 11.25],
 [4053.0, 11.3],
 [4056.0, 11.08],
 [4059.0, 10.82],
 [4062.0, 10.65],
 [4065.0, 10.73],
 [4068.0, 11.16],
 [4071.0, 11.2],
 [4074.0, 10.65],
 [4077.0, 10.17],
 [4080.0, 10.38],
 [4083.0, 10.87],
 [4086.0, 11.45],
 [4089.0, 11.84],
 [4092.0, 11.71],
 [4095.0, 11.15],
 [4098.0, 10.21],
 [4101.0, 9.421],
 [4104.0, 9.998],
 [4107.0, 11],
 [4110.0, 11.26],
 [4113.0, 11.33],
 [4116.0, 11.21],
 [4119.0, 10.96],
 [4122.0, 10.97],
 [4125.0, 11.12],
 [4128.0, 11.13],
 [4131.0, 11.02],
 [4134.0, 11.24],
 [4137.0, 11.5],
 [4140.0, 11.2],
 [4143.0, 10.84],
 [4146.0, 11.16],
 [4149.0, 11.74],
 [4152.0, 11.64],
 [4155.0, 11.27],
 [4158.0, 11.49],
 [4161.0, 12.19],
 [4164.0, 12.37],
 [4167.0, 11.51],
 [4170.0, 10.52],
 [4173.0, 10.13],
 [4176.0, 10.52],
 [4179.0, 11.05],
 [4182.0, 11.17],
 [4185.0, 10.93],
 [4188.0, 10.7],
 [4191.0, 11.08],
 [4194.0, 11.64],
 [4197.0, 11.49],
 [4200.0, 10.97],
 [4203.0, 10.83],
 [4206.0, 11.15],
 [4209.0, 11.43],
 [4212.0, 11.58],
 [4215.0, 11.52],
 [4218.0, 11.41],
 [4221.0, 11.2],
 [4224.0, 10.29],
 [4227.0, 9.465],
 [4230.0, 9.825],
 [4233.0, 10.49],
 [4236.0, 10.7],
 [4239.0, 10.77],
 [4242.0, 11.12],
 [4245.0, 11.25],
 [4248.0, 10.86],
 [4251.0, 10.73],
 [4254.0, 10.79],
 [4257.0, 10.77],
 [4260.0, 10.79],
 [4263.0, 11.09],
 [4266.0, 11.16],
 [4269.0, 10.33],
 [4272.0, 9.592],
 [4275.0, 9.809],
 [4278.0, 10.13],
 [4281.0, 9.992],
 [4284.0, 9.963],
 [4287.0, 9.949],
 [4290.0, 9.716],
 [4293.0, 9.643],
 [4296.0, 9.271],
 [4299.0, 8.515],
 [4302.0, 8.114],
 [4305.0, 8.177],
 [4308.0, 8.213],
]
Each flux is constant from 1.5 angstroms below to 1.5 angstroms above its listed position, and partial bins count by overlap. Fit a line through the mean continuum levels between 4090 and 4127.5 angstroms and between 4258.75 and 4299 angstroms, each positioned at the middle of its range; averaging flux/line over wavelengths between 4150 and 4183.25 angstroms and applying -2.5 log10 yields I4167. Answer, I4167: -0.07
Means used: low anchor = 10.9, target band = 11.3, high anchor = 10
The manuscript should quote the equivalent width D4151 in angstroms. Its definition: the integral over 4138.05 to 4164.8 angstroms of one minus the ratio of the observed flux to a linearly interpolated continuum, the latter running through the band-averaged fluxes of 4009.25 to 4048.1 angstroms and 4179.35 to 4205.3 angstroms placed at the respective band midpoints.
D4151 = -1.04 angstroms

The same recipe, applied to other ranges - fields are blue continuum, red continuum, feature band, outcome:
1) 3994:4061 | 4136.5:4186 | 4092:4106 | 0.9 angstroms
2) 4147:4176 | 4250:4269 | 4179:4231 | 0.7 angstroms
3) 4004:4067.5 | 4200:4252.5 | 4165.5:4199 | -0.2 angstroms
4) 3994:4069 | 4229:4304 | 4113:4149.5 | -1.8 angstroms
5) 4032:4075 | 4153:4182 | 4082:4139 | 0.5 angstroms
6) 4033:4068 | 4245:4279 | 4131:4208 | -3.1 angstroms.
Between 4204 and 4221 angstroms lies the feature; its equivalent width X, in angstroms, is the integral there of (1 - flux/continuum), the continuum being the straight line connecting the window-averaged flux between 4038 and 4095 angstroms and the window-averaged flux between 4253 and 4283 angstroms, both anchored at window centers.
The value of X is -1.3 angstroms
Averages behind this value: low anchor 11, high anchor 10.4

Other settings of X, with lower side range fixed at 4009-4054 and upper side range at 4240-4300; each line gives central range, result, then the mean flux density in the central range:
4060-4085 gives 0.5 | 10.7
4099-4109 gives 0.6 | 10.2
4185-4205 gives -1.1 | 11.1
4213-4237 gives -0.4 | 10.6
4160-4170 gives -1.1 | 11.8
